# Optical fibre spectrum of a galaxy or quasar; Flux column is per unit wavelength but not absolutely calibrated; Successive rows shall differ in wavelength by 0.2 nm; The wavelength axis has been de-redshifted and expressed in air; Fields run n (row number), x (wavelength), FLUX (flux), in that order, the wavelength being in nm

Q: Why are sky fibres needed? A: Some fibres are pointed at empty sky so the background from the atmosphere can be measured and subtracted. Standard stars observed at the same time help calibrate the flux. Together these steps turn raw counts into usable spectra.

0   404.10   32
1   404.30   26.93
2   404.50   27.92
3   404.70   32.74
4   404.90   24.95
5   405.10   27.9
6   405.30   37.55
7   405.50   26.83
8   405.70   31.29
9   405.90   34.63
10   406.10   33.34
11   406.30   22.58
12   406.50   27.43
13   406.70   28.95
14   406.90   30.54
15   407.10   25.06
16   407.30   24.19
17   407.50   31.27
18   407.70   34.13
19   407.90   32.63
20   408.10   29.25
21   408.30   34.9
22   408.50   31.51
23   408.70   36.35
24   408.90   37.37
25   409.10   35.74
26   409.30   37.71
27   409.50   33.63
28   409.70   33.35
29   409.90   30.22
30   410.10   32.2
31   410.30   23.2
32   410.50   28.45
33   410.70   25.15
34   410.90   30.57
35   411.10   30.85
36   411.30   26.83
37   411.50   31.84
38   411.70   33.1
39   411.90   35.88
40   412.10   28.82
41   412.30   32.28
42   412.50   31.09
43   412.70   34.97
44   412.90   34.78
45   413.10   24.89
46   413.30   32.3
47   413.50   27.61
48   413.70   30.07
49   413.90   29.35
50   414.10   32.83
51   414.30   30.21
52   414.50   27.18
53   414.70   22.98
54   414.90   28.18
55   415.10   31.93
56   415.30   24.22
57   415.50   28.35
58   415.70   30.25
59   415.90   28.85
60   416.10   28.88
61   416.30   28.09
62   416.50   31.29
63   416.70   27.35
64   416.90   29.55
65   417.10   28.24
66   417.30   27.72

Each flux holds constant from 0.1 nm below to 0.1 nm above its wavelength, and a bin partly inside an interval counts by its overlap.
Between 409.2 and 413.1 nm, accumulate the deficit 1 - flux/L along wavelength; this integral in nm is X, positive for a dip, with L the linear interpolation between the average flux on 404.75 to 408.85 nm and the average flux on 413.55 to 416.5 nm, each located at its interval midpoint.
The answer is -0.22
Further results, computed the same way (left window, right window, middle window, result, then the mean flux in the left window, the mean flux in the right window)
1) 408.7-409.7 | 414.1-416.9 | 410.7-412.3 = 0.11 nm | 35.9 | 28.5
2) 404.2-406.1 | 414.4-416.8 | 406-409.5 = -0.20 nm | 30.3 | 28.1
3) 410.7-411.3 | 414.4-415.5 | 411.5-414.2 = -0.31 nm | 29.1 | 27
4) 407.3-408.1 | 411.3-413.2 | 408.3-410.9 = -0.06 nm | 31.2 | 31.7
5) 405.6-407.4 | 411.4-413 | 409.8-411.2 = 0.13 nm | 28.7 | 32.8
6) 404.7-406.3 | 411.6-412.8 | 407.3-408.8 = -0.04 nm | 30.5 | 32.7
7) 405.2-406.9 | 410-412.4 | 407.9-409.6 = -0.24 nm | 30.3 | 29.9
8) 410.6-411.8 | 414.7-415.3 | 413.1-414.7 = -0.04 nm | 29.7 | 27.9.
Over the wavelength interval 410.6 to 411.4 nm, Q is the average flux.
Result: 28.3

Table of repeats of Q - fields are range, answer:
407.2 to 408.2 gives 30.3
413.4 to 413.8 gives 28.8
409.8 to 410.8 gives 27.8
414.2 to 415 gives 27.1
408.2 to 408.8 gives 34.3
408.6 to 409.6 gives 36.2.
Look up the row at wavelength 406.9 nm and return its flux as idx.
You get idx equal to 30.54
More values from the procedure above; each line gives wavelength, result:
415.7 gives 30.25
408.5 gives 31.51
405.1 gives 27.9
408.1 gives 29.25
